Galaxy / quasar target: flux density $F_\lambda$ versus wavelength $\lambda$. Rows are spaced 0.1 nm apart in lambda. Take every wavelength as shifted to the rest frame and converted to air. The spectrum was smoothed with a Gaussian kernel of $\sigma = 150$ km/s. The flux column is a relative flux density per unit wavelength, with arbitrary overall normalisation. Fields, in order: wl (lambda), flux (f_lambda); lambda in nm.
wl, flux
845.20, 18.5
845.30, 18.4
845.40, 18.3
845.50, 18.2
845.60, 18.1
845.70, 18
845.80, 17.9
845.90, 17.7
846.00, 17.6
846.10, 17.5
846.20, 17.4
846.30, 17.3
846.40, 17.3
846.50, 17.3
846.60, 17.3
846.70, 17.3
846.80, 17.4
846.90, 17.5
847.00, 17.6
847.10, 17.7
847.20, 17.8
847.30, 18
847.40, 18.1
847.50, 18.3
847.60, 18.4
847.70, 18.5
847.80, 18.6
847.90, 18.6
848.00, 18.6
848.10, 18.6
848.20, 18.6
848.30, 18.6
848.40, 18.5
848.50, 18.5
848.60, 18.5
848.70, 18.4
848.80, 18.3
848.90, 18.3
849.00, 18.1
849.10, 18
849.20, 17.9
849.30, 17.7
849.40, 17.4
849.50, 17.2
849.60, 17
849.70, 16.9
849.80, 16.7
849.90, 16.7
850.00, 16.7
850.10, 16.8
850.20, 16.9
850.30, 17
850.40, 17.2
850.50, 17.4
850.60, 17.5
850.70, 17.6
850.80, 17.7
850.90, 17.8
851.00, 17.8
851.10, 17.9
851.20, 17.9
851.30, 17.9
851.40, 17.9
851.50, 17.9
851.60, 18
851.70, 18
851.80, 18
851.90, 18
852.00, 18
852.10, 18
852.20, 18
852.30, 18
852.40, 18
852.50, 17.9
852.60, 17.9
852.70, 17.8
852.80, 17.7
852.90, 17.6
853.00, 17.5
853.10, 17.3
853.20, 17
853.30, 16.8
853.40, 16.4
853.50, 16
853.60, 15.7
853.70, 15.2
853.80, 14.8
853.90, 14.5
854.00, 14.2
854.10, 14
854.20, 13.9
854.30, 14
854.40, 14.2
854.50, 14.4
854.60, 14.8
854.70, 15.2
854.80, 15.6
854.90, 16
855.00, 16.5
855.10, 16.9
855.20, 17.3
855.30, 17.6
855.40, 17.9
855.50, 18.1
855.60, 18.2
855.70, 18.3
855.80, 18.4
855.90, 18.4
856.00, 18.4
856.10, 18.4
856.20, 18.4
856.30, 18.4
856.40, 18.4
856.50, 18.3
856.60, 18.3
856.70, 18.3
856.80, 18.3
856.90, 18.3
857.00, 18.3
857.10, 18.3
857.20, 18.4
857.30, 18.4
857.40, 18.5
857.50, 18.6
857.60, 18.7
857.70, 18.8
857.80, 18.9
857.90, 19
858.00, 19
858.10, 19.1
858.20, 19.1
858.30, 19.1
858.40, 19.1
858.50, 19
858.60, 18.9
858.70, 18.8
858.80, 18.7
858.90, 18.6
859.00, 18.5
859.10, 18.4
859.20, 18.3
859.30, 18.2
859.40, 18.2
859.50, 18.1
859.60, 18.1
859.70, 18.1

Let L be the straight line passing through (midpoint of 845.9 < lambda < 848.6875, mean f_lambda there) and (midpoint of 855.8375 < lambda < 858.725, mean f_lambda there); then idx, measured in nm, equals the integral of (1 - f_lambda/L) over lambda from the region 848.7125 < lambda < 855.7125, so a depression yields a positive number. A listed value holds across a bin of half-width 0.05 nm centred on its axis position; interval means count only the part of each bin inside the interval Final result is 0.496 nm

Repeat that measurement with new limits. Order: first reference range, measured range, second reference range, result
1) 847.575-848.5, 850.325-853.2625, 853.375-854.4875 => -0.298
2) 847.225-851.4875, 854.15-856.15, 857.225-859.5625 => 0.192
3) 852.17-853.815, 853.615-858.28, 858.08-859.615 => 0.158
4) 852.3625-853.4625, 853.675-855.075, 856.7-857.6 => 0.231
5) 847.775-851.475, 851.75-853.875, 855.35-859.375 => 0.105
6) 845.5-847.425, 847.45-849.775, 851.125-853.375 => -0.060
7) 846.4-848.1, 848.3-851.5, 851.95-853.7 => 0.002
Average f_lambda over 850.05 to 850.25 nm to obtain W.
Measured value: 16.9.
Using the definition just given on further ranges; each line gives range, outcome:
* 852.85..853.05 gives 17.6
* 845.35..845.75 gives 18.2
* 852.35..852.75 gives 17.9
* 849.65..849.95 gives 16.8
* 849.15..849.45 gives 17.7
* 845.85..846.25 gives 17.6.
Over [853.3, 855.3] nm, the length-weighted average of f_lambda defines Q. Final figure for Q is 15.3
